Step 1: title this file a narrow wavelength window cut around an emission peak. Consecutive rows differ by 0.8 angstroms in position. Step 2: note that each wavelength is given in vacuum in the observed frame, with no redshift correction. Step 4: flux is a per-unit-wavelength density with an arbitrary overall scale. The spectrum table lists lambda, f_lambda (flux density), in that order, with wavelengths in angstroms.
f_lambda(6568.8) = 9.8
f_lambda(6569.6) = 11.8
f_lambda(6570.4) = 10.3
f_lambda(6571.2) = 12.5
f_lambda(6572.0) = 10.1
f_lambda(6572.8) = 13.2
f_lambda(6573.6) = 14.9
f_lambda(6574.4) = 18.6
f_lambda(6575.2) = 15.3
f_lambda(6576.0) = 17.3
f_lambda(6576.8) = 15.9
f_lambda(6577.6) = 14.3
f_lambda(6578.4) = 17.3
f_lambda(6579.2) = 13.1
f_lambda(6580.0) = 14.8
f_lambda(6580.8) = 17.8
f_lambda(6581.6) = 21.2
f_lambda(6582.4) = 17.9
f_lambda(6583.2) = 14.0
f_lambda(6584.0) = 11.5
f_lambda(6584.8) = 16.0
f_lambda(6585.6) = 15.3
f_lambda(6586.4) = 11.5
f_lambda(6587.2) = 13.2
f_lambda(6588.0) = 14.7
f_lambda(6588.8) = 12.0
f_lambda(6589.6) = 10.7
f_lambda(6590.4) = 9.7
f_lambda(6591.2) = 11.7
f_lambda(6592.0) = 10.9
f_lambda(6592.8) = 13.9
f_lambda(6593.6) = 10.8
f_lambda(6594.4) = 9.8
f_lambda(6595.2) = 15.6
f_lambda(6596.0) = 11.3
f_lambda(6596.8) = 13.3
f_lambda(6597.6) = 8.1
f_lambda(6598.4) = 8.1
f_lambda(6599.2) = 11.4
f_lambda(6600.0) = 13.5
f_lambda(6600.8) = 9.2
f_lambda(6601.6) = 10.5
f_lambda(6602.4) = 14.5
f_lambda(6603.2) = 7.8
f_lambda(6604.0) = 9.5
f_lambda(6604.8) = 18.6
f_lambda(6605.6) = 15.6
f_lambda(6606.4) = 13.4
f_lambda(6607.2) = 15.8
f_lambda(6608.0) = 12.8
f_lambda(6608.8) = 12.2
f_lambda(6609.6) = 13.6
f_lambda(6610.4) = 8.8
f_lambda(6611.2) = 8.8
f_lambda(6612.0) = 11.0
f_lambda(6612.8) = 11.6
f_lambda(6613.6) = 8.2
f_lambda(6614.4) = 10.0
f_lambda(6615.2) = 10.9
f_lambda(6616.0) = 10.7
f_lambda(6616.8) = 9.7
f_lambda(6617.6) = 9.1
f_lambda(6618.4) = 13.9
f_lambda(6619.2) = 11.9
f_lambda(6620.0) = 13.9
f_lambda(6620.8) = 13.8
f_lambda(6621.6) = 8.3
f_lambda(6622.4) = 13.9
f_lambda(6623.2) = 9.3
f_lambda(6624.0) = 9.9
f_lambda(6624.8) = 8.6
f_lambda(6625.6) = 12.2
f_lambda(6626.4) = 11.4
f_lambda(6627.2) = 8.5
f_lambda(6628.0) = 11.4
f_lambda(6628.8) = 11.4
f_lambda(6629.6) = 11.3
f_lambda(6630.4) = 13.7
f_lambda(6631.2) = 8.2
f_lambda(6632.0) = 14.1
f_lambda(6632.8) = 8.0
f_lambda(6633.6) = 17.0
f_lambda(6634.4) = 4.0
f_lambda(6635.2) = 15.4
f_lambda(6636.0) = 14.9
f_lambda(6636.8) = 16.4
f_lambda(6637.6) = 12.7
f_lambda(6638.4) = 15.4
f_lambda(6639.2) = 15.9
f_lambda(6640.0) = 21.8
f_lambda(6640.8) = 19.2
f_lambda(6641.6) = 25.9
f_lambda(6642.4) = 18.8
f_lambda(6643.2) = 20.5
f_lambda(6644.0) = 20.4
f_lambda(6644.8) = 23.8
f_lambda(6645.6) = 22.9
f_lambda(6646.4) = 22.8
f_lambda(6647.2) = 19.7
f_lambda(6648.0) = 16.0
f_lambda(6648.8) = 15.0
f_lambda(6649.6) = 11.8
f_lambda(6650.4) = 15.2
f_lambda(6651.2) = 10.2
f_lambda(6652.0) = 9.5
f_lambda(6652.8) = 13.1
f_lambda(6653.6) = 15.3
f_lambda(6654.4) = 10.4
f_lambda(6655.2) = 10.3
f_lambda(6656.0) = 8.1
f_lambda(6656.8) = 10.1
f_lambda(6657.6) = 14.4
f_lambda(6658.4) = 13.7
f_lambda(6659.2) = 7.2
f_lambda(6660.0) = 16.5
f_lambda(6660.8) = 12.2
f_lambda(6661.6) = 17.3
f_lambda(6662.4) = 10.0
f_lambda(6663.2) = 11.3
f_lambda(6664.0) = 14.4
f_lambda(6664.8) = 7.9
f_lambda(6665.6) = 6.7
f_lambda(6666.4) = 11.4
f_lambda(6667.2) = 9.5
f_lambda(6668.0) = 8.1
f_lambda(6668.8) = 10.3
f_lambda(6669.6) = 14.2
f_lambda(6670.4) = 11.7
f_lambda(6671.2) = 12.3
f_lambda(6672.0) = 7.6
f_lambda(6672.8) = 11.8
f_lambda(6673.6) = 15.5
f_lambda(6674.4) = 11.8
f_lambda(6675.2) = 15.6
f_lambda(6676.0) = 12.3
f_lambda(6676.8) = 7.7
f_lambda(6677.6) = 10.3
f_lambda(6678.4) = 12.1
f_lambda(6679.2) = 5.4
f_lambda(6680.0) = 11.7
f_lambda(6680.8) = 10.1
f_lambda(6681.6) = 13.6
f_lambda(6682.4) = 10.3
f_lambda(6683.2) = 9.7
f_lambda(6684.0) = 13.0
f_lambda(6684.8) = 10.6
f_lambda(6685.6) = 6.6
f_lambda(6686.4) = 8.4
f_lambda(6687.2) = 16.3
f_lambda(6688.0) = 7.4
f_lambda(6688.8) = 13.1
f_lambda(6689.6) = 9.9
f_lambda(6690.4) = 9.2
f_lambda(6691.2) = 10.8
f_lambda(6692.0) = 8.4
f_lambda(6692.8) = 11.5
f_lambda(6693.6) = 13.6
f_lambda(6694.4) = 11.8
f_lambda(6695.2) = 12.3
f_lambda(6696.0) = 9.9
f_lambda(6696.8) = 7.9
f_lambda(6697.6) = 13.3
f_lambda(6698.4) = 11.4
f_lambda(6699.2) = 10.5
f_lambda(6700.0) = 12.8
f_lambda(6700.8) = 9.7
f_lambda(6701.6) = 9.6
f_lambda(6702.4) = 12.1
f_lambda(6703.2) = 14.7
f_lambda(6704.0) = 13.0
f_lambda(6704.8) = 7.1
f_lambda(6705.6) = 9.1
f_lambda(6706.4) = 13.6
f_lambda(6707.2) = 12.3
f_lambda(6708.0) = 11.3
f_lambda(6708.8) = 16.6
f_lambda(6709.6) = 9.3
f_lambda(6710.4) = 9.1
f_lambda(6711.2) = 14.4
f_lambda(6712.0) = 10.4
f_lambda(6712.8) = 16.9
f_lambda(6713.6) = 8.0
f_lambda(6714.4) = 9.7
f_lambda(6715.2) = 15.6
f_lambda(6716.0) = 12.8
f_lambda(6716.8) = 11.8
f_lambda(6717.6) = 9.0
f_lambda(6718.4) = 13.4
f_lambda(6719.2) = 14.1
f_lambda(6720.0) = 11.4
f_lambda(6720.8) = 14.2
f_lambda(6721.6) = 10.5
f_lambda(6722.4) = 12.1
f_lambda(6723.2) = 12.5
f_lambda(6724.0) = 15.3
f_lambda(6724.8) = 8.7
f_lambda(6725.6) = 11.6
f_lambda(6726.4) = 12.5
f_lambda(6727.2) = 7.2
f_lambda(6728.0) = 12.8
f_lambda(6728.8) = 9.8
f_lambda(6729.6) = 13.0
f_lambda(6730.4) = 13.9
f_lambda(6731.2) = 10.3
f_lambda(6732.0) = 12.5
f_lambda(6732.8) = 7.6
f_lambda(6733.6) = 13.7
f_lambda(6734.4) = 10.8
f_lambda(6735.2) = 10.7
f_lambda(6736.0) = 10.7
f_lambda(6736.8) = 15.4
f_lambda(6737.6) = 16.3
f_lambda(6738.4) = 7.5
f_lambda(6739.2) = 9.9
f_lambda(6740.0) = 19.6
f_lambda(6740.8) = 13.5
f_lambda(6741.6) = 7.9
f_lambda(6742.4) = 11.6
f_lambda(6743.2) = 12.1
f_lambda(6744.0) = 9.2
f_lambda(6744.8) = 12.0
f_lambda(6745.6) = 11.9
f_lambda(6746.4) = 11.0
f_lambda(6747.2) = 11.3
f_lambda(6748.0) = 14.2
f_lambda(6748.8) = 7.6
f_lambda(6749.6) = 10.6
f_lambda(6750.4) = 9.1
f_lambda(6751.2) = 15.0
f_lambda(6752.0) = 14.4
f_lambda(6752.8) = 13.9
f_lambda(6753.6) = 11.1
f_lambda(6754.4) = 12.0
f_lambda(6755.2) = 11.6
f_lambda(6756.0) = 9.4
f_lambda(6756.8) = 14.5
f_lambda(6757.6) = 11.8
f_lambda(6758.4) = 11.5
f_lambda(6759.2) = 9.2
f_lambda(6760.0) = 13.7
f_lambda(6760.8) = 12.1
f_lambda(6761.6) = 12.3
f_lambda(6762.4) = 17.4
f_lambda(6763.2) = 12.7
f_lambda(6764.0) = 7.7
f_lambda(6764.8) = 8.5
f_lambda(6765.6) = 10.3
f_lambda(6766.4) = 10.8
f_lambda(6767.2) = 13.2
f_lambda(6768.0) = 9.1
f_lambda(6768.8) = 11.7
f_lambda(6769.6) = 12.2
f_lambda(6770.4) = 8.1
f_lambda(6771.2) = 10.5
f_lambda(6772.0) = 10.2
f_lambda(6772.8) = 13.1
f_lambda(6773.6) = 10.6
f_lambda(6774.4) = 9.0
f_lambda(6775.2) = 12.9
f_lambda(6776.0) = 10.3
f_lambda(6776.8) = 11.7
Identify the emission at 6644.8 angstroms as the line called [O III] 5007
